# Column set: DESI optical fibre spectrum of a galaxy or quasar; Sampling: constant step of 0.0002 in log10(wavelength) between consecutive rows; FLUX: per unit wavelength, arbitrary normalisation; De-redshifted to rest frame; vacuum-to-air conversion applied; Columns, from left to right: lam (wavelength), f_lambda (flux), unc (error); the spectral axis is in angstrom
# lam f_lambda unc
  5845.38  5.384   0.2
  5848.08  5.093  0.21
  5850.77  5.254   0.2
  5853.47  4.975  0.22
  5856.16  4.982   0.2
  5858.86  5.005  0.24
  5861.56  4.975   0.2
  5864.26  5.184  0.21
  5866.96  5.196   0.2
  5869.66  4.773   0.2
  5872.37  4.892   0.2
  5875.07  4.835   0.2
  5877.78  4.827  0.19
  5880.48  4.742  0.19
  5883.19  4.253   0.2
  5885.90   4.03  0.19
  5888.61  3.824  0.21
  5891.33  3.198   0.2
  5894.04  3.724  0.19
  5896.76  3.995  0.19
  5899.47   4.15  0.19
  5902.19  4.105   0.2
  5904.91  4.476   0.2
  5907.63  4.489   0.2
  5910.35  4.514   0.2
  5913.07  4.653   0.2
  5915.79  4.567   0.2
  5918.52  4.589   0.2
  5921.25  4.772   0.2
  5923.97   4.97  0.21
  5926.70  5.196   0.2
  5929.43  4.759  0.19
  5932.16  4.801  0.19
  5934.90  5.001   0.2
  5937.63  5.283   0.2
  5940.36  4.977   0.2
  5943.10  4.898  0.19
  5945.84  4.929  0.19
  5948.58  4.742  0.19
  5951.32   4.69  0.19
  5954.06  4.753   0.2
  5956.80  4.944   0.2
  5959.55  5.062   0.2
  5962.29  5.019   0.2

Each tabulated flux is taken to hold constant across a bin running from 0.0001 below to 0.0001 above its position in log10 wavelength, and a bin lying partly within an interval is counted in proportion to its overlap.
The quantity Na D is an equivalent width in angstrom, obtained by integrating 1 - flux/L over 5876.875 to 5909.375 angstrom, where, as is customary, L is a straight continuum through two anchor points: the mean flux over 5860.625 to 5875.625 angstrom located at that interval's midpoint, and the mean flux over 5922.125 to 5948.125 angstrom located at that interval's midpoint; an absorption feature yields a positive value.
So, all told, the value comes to 5.4 angstrom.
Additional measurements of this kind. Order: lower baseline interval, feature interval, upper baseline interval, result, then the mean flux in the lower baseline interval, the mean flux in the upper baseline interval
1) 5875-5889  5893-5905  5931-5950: 1.36 angstrom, 4.42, 4.95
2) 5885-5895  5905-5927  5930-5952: -1.91 angstrom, 3.68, 4.92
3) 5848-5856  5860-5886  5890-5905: -1.51 angstrom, 5.09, 3.9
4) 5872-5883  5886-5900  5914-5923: 2.80 angstrom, 4.76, 4.66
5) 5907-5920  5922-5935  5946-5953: -0.80 angstrom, 4.57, 4.75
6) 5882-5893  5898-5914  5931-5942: -0.44 angstrom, 3.82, 5.02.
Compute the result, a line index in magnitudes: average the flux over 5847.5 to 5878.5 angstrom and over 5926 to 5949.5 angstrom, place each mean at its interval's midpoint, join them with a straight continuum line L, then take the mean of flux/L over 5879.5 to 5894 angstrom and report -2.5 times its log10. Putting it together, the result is 0.25 mag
